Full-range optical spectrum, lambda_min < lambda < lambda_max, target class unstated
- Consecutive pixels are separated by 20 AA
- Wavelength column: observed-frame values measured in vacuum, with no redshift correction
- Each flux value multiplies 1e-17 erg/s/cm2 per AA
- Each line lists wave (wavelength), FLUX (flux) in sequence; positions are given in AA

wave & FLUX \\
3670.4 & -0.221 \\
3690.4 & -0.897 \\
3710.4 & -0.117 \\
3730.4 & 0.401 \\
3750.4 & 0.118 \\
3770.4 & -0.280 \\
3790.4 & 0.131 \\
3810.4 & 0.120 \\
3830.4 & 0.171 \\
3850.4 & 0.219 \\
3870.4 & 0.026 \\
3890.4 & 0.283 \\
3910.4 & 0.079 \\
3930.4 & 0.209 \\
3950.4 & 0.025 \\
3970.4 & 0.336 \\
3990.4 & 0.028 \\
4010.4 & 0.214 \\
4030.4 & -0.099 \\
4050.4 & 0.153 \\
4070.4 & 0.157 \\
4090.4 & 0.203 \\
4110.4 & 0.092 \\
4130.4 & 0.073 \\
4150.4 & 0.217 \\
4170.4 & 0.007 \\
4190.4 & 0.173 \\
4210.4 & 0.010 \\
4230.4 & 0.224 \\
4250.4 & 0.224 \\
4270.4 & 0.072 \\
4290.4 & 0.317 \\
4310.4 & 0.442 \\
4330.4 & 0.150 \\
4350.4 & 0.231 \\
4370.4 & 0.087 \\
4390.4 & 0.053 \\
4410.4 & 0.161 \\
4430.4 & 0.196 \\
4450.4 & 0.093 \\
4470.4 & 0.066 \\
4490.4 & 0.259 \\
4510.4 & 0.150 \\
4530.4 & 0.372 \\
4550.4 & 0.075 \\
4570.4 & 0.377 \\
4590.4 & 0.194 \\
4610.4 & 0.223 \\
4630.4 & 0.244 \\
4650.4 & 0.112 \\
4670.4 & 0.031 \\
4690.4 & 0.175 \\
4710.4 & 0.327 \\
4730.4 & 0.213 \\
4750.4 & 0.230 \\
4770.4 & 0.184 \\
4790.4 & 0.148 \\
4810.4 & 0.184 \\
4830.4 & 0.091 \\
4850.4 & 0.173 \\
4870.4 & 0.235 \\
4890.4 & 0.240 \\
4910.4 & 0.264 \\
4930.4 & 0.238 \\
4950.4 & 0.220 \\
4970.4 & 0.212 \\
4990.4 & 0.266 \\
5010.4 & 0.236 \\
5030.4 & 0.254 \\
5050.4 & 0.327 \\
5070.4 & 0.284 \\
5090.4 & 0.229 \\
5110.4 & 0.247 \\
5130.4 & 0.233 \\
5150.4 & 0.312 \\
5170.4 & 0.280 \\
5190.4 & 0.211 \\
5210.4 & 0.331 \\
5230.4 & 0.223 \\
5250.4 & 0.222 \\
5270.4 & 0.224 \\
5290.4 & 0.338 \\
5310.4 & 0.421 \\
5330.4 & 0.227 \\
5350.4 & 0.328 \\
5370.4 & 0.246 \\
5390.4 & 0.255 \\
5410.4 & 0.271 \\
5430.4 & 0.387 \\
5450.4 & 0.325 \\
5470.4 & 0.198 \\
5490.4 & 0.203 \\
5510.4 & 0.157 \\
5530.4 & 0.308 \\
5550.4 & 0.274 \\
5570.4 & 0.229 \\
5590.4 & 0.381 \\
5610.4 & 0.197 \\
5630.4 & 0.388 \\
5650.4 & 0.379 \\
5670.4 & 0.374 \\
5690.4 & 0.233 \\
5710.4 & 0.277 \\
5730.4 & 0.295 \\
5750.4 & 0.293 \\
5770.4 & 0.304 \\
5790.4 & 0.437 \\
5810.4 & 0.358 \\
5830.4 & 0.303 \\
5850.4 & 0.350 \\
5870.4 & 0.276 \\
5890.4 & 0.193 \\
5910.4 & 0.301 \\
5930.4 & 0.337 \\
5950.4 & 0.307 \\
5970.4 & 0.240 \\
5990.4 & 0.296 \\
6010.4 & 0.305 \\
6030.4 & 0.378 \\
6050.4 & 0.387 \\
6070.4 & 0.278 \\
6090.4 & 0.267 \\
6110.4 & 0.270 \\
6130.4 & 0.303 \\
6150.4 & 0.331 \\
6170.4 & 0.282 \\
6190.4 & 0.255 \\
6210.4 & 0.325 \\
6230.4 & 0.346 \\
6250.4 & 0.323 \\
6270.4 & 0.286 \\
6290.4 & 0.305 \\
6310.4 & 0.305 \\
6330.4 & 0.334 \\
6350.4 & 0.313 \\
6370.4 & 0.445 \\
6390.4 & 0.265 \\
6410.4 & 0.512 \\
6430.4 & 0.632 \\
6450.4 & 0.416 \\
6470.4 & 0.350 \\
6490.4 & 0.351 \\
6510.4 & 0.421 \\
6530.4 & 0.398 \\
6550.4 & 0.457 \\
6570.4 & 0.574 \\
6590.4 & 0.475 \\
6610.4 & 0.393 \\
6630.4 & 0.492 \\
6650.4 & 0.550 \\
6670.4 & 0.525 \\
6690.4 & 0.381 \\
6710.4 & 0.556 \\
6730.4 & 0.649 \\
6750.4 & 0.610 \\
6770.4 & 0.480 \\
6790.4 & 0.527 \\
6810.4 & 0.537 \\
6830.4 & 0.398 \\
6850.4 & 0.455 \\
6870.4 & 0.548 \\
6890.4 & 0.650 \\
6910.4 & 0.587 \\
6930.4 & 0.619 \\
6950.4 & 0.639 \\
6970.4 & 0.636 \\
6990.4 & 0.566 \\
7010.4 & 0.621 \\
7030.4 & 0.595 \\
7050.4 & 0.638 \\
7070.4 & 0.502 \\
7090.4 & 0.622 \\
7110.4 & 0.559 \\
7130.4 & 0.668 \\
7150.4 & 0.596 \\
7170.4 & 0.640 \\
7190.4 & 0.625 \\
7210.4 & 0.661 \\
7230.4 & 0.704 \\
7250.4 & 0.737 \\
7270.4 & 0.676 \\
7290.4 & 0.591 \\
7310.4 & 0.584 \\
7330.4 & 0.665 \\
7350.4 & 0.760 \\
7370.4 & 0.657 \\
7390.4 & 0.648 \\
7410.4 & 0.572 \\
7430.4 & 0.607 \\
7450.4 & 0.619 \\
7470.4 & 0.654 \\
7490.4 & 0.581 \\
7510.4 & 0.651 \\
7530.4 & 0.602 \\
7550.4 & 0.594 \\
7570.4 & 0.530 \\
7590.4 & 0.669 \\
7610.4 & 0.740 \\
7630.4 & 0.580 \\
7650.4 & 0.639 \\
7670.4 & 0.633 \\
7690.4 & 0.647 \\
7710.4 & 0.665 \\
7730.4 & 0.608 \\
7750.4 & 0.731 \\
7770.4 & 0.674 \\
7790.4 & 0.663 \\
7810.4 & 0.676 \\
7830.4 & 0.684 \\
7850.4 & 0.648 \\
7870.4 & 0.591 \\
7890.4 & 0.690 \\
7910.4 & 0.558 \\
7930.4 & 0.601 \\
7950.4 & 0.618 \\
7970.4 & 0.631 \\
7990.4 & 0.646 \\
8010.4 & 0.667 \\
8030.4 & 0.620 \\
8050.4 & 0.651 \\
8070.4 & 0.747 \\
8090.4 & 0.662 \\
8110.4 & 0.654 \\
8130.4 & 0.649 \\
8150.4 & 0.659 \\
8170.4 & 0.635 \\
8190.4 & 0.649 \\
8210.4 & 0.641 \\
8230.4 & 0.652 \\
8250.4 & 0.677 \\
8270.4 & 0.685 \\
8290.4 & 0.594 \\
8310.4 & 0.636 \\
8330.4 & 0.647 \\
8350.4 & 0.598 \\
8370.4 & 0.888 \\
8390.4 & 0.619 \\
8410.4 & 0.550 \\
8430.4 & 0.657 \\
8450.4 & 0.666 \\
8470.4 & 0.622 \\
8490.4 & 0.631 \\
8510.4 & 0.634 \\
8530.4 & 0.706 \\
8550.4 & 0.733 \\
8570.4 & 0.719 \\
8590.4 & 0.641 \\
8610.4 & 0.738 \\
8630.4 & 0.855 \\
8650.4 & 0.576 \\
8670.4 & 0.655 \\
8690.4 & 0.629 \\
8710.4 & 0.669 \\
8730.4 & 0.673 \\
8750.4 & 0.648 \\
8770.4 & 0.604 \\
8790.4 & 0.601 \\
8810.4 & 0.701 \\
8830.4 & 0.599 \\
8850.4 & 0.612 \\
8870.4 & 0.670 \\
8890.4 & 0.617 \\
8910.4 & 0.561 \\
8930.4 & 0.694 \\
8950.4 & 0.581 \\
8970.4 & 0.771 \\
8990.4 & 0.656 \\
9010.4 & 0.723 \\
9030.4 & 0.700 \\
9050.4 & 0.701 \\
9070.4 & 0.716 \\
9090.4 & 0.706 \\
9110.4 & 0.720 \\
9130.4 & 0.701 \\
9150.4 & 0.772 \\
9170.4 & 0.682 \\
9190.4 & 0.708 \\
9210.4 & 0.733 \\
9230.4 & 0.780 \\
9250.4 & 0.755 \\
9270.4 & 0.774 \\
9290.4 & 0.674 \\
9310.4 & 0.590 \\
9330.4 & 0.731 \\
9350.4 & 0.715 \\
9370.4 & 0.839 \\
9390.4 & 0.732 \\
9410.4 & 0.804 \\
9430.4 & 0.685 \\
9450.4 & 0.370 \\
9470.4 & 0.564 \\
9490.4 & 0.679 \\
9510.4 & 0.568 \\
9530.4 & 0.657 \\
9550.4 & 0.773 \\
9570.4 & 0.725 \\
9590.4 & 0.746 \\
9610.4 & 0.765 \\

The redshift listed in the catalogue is 0.72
